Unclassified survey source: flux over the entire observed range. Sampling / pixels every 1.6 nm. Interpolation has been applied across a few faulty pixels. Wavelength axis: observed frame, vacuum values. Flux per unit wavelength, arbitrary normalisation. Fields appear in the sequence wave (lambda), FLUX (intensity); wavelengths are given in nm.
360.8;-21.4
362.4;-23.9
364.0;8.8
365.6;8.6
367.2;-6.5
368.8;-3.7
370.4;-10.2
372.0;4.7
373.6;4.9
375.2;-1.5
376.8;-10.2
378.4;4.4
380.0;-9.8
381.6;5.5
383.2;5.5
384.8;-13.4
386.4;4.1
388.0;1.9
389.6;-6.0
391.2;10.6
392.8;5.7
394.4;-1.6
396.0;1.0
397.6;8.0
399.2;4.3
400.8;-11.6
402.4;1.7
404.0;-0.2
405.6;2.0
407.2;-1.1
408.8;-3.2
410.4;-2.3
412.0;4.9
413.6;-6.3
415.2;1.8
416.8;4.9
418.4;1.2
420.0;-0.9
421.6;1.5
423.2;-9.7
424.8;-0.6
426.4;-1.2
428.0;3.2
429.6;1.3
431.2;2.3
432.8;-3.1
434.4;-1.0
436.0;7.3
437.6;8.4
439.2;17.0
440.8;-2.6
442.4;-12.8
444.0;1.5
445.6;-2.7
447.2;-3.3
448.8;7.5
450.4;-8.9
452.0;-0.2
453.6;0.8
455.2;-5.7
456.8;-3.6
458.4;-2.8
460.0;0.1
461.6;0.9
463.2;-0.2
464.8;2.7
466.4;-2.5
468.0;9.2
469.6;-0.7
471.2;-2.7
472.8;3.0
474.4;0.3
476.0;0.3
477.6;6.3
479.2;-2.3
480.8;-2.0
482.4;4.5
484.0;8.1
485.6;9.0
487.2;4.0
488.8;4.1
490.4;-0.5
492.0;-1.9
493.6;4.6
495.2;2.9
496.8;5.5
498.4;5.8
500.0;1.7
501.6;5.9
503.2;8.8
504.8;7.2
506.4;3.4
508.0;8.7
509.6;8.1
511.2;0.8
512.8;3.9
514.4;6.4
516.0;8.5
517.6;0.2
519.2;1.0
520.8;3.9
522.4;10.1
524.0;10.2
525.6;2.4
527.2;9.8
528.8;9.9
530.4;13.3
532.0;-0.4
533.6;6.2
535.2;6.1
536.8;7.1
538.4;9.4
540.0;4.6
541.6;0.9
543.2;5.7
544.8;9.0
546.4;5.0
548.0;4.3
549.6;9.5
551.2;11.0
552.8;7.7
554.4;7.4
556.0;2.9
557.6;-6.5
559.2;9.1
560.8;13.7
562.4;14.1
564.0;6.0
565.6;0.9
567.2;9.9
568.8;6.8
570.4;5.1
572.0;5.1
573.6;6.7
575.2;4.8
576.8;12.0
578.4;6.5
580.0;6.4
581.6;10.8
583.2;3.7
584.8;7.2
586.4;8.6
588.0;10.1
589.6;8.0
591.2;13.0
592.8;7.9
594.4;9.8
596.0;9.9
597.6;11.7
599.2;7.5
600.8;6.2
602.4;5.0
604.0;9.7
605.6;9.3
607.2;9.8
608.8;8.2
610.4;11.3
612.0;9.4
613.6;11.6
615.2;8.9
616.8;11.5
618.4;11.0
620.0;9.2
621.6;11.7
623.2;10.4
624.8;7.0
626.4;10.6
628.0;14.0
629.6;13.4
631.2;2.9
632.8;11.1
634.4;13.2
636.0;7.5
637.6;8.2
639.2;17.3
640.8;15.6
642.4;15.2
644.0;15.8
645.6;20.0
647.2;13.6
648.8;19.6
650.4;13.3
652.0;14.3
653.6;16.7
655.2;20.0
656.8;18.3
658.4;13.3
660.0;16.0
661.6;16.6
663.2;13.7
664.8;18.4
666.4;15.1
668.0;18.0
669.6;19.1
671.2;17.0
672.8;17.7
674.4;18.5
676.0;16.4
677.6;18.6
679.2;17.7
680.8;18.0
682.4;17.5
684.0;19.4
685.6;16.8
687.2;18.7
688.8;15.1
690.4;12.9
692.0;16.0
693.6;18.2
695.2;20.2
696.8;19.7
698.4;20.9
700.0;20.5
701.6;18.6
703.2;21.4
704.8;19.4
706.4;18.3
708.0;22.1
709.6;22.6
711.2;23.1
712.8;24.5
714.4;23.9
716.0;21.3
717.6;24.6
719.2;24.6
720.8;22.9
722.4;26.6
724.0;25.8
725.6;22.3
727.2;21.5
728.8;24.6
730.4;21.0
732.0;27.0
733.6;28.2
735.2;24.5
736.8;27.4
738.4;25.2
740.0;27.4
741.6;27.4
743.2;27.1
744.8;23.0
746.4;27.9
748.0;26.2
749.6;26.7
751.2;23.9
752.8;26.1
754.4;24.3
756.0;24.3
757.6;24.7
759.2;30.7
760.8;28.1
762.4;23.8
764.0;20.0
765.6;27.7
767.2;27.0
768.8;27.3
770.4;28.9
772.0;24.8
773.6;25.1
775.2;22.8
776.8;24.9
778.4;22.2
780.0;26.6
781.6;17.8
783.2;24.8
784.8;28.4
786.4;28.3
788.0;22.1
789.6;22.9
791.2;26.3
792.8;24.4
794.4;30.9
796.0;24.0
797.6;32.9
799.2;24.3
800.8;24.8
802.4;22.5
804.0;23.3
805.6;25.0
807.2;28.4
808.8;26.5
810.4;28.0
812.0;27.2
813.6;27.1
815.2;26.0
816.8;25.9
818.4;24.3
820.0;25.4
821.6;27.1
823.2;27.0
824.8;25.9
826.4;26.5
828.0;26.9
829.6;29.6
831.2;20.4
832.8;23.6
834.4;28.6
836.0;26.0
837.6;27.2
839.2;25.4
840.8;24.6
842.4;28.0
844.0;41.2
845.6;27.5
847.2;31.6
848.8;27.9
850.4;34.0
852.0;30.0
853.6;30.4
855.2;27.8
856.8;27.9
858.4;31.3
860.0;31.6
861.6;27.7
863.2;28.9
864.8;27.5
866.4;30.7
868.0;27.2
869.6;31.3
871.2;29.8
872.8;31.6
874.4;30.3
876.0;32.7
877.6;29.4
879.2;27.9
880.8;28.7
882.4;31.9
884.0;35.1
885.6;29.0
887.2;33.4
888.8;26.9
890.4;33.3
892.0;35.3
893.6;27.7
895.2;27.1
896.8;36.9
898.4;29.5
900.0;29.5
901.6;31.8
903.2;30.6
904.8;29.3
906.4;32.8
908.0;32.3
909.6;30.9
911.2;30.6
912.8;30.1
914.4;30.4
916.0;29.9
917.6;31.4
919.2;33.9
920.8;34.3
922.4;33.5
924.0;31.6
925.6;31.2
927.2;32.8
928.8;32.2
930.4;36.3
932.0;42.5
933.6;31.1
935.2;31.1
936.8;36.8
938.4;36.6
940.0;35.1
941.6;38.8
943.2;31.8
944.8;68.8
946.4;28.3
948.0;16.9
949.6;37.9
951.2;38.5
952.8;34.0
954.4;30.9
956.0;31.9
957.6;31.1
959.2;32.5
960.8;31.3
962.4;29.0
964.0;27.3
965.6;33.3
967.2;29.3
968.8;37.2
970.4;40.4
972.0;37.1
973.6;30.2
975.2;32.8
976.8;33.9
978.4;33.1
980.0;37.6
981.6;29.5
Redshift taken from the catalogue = 0.604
